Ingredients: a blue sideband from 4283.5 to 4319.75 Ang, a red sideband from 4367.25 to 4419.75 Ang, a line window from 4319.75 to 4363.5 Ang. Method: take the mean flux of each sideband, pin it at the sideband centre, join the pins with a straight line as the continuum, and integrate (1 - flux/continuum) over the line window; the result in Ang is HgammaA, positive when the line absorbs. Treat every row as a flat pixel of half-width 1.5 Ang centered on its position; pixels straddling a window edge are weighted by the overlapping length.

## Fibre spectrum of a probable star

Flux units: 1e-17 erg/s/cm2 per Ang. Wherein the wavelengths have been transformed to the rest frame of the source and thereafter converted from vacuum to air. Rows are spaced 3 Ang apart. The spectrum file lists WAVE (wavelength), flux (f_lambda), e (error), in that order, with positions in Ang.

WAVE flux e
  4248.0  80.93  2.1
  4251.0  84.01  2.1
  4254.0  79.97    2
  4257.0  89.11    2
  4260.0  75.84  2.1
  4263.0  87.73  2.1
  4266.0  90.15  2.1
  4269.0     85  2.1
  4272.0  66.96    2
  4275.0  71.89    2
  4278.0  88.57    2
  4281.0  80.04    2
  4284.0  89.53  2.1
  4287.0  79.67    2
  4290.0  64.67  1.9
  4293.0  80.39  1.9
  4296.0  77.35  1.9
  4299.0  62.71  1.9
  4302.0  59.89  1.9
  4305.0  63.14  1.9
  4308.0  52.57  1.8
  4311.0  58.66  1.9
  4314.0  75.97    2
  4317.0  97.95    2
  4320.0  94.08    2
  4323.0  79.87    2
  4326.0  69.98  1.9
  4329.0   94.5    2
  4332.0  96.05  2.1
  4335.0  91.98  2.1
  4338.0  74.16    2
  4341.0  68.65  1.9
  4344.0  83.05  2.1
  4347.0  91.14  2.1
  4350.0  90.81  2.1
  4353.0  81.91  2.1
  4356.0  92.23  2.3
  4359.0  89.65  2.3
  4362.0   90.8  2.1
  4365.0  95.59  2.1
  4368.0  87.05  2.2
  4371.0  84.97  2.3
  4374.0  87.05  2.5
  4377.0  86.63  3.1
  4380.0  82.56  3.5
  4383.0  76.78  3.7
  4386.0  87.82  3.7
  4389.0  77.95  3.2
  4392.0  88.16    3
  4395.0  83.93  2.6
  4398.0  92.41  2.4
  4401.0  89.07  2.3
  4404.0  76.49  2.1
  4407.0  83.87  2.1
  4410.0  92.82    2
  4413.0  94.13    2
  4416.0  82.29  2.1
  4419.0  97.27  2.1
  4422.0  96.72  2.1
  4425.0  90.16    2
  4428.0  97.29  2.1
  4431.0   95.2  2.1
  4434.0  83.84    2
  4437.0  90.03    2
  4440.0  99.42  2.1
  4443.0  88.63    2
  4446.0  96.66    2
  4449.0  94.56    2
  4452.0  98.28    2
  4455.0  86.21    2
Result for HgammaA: -4.2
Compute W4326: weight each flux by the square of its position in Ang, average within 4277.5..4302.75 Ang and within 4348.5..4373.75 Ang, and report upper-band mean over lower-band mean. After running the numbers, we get 1.21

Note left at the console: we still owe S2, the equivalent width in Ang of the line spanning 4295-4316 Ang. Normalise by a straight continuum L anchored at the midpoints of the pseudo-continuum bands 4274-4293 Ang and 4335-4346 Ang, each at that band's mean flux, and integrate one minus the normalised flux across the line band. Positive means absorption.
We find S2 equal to 3.8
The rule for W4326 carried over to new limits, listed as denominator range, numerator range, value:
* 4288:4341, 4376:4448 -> 1.22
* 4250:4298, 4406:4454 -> 1.24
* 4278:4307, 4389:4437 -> 1.28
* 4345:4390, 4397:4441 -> 1.07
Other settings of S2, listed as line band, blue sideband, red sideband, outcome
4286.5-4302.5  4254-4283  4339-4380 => 2.3 Ang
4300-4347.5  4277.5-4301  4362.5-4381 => 2.2 Ang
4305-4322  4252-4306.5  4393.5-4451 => 1.2 Ang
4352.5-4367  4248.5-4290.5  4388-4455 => -0.6 Ang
